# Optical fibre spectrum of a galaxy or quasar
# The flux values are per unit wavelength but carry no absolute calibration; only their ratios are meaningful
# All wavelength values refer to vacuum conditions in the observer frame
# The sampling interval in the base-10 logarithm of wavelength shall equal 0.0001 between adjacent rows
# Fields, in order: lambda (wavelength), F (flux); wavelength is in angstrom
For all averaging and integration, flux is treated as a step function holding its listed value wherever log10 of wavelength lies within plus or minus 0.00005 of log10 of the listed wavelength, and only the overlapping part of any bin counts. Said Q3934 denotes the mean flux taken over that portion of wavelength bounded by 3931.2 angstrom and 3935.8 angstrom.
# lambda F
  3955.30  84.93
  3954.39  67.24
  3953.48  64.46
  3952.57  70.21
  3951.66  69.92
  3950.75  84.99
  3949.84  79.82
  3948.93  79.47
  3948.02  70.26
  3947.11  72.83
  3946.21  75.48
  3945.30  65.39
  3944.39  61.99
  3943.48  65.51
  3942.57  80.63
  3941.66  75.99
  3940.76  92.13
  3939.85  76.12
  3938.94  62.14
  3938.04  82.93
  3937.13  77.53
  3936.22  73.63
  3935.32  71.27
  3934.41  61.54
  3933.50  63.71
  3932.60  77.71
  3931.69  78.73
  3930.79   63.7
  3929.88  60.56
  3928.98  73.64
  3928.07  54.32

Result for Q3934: 70.6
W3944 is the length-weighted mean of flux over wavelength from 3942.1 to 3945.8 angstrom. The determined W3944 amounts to 68.3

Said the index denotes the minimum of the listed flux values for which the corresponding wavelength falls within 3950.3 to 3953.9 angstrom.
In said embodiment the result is 64.46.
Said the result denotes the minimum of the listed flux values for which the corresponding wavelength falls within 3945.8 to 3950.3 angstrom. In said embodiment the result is 70.26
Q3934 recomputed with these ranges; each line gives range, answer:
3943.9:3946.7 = 67.8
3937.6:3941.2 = 78.3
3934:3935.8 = 66.7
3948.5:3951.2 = 81.4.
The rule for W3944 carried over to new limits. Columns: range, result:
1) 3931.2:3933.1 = 77.7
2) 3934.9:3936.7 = 72.6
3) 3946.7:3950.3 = 75.6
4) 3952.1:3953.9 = 67.4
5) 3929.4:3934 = 68.9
